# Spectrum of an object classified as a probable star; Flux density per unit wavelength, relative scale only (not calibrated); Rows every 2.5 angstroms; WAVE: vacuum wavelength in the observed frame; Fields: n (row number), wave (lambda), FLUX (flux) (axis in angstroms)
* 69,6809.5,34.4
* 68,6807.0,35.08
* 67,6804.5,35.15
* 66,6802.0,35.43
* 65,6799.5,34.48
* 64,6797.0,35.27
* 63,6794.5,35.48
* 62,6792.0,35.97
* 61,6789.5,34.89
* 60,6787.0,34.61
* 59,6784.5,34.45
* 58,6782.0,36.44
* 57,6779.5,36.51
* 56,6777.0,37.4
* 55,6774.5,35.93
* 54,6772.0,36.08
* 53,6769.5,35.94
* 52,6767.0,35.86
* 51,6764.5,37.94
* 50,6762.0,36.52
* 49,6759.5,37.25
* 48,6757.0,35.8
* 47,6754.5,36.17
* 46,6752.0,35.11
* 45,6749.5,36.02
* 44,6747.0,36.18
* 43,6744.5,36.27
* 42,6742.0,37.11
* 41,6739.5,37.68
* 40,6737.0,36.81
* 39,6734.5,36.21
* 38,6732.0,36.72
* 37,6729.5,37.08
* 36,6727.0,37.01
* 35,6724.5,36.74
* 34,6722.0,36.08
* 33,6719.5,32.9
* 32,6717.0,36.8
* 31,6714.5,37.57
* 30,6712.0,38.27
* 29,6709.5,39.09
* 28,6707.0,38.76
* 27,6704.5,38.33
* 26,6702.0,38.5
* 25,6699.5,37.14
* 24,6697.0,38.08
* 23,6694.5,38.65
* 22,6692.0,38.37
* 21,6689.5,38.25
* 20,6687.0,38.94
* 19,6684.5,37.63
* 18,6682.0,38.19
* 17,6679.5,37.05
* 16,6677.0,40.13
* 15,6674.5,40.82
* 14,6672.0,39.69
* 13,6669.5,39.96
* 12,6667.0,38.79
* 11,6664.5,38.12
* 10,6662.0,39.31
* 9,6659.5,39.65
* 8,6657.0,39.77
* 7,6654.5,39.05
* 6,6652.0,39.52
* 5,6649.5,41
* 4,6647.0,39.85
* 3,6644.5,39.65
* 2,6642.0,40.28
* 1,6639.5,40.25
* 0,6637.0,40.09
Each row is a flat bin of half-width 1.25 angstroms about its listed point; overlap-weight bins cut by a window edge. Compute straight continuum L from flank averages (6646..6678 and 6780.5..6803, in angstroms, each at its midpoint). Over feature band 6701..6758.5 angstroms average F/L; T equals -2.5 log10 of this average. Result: 0.02 mag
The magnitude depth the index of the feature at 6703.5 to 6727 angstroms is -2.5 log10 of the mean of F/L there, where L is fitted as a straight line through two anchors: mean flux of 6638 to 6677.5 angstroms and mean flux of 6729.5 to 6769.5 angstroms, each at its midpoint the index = 0.02 mag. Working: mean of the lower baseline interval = 39.7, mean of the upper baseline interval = 36.5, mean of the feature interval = 37.2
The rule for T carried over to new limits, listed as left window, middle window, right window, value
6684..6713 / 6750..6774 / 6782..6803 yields 0.00 mag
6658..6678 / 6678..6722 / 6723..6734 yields 0.01 mag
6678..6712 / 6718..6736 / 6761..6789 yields 0.04 mag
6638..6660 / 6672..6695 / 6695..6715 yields 0.00 mag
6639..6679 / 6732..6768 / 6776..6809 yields 0.01 mag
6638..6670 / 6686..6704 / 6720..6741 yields -0.01 mag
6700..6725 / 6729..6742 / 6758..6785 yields 0.00 mag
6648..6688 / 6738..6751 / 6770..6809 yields 0.01 mag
